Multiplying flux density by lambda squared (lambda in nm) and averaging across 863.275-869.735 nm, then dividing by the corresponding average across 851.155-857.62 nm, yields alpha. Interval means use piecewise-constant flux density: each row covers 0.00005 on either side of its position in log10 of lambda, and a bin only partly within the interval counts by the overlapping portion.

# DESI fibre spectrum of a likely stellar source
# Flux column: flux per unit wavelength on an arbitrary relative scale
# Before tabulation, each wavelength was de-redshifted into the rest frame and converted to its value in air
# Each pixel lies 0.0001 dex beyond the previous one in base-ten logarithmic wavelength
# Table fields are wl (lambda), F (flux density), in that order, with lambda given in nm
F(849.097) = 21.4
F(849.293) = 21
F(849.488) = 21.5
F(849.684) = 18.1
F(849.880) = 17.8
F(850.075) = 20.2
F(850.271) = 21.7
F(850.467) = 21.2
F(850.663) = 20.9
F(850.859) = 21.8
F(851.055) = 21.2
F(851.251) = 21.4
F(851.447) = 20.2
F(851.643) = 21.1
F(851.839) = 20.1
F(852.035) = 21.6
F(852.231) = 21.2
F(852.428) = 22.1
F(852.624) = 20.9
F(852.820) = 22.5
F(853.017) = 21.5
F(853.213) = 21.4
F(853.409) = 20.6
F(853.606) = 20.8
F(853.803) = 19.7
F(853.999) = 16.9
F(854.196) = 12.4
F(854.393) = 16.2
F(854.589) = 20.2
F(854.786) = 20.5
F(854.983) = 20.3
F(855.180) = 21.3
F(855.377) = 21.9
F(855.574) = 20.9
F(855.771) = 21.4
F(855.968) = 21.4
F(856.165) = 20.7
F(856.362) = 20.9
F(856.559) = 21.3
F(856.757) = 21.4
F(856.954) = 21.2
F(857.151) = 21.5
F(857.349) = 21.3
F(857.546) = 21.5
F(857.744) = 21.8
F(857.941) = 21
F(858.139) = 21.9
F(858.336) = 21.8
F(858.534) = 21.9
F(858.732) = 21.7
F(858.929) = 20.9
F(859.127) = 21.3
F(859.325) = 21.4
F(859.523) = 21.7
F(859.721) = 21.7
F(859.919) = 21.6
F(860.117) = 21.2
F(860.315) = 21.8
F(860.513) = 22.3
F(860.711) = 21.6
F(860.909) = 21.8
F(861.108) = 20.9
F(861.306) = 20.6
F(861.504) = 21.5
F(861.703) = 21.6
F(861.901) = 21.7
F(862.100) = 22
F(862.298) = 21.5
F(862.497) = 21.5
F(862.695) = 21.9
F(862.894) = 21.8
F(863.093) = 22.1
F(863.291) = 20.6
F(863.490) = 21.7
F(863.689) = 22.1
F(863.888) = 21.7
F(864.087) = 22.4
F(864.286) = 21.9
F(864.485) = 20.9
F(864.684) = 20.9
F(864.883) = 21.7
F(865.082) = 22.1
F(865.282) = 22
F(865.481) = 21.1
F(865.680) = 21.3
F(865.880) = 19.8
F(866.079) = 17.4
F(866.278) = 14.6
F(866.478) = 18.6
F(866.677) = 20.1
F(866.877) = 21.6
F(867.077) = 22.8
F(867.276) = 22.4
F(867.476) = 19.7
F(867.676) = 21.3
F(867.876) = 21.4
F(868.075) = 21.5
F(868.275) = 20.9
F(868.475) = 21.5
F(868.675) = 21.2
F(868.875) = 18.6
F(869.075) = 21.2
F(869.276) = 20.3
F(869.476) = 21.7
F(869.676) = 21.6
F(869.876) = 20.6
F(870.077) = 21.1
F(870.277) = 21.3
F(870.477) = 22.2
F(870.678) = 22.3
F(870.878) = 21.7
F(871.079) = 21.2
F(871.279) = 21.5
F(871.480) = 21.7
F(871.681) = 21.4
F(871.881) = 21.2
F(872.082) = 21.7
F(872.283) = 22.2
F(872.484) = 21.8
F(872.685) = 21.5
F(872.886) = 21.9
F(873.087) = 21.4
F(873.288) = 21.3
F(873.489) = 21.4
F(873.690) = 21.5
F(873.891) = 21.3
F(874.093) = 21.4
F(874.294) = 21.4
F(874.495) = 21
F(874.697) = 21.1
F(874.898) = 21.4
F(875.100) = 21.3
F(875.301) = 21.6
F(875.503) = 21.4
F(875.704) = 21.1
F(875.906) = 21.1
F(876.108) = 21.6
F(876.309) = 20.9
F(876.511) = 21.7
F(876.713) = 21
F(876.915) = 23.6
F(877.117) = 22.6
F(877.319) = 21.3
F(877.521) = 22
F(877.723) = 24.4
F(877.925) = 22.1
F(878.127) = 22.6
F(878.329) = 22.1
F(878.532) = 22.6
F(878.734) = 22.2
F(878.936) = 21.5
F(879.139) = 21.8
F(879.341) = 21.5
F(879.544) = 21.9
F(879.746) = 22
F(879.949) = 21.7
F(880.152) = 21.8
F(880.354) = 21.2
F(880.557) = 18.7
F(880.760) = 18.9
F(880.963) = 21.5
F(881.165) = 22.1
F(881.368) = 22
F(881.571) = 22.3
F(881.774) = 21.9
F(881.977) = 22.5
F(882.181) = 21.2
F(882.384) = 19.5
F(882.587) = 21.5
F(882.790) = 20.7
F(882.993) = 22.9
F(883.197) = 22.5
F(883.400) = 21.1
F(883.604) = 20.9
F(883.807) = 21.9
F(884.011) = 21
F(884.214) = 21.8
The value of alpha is 1.04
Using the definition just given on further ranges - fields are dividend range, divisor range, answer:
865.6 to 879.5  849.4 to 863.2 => 1.06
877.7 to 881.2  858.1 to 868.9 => 1.06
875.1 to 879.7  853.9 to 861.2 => 1.10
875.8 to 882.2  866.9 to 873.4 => 1.04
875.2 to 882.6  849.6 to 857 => 1.12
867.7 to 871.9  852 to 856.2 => 1.09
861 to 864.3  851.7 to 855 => 1.11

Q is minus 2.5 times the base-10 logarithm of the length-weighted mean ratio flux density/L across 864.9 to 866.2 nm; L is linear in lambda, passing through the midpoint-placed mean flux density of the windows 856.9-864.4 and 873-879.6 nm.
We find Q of 0.05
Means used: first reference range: 21.6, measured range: 20.6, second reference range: 21.7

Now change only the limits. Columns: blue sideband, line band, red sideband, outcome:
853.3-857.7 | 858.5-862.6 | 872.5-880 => -0.05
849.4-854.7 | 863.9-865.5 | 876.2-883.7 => -0.04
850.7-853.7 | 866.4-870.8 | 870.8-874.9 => 0.02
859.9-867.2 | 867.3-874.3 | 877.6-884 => 0.00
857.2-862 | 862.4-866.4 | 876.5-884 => 0.03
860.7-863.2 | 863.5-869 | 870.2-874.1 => 0.04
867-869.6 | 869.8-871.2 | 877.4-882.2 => -0.01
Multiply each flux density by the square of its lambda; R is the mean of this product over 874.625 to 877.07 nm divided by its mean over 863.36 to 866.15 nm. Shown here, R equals 1.04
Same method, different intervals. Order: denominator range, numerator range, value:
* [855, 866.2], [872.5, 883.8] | 1.05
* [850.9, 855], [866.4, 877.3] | 1.11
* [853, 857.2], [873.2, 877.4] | 1.12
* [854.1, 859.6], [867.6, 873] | 1.06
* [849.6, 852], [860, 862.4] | 1.08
